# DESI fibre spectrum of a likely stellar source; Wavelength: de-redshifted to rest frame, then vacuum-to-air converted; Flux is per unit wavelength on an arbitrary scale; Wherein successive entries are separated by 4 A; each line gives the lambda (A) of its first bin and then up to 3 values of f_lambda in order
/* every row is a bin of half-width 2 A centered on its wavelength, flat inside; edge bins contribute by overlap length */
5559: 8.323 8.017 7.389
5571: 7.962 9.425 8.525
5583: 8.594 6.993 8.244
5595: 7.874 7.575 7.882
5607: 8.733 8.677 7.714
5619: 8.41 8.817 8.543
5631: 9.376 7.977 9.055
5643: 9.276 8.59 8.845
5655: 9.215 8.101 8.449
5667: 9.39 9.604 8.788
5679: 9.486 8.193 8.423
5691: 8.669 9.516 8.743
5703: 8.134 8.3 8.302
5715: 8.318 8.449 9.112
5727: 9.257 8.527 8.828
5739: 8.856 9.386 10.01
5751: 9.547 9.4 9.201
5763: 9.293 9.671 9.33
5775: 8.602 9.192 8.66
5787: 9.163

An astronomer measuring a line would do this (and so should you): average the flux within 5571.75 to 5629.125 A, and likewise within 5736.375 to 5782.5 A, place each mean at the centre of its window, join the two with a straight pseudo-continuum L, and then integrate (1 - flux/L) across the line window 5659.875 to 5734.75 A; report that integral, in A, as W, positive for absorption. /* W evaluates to 1.19 A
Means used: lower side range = 8.28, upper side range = 9.29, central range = 8.75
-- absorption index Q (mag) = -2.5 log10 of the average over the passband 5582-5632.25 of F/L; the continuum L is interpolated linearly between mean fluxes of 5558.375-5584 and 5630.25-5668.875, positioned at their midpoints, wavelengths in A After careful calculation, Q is 0.04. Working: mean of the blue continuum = 8.31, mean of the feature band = 8.24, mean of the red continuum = 8.81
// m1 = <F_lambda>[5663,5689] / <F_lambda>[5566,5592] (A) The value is 1.09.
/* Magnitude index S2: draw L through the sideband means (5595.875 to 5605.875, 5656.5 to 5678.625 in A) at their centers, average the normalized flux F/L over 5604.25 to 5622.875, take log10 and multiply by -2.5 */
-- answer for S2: -0.05 mag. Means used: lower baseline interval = 7.83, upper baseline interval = 8.92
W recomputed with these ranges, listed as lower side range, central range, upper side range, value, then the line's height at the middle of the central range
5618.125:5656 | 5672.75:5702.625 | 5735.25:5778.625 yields 0.7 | 9.02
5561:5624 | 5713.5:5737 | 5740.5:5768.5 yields 1.2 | 9.25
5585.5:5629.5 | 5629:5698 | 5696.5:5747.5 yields -3.5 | 8.45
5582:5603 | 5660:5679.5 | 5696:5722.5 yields -1.9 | 8.24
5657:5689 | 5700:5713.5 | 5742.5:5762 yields 1.2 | 9.1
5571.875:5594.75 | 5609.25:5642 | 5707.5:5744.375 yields -0.6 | 8.43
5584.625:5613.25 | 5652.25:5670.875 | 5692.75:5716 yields -1.2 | 8.34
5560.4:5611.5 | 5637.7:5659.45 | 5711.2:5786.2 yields -1.0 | 8.49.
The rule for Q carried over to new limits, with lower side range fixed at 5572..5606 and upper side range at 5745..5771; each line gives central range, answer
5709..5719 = 0.10 mag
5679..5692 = 0.04 mag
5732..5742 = 0.06 mag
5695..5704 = 0.04 mag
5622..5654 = -0.03 mag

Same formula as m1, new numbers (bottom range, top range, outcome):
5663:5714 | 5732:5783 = 1.05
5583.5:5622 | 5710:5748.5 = 1.11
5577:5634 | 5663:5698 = 1.08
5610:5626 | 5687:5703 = 1.05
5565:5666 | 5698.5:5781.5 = 1.07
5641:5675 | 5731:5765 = 1.04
